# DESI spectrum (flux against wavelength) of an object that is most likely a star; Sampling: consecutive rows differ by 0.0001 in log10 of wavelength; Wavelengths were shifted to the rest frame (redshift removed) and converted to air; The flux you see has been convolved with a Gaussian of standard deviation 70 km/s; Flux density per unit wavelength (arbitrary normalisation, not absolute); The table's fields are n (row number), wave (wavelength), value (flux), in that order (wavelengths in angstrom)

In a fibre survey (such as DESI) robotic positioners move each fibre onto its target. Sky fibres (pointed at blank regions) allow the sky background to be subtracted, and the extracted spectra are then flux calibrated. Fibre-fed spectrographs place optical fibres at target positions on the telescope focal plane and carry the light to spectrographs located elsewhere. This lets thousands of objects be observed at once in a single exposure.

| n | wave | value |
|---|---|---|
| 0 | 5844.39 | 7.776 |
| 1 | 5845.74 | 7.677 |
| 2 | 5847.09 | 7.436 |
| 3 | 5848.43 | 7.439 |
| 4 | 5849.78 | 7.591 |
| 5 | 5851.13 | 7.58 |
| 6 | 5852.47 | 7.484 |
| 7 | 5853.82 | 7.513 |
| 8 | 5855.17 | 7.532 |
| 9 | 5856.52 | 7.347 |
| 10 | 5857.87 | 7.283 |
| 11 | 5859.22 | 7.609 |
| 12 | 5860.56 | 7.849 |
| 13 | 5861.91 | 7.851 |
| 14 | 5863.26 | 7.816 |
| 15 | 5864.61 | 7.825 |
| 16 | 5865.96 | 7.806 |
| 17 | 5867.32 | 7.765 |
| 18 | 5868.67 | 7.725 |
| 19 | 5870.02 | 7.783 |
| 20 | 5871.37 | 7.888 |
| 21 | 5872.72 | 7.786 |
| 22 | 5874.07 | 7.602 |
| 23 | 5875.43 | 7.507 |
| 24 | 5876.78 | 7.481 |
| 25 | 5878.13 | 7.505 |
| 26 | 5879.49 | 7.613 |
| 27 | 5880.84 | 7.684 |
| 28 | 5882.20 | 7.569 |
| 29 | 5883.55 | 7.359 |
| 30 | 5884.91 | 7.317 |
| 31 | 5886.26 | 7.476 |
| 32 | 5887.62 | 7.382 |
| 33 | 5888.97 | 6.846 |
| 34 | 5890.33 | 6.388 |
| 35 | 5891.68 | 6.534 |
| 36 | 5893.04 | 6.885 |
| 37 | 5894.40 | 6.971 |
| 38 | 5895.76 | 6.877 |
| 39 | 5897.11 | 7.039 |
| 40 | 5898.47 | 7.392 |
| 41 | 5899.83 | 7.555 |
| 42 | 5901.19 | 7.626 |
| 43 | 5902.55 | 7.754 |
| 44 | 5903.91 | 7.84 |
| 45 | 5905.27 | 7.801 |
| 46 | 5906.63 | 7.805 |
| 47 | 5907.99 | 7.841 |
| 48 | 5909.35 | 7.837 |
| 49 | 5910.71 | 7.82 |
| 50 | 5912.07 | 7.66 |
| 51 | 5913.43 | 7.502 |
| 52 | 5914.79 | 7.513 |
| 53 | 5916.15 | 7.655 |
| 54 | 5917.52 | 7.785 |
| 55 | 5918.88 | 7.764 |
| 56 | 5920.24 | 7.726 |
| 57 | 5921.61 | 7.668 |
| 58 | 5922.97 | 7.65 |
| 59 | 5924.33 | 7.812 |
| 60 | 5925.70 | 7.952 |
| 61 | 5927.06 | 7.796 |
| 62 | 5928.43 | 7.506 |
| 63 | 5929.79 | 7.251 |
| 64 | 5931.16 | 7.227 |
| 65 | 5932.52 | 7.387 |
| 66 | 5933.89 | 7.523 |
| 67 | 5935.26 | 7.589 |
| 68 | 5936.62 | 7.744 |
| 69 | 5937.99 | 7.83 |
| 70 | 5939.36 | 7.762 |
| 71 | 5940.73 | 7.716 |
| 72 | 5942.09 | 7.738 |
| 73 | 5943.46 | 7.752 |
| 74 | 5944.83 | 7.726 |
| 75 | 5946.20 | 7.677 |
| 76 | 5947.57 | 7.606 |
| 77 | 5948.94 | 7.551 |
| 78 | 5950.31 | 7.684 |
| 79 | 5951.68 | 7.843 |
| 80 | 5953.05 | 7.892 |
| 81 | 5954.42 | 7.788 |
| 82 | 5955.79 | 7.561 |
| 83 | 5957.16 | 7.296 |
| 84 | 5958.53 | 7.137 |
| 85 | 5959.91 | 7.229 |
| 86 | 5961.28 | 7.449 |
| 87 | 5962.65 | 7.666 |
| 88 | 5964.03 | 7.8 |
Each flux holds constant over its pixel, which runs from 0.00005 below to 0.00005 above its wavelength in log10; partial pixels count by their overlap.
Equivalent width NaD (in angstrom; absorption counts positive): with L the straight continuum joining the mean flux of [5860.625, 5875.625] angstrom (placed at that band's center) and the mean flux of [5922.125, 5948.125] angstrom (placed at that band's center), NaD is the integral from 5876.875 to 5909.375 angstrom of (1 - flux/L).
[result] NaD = 1.5 angstrom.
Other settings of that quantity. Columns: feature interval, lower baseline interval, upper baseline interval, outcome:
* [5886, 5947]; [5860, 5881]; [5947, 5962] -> 0.79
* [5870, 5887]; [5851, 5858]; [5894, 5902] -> -0.52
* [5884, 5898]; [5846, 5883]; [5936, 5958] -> 1.21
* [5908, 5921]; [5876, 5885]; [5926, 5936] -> -0.35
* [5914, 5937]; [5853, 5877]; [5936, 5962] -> 0.07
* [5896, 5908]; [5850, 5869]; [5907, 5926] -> 0.18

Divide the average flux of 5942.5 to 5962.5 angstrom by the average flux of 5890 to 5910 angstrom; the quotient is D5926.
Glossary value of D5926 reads 1.0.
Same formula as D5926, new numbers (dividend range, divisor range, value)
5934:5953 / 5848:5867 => 1.01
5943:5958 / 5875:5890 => 1.04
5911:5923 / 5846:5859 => 1.03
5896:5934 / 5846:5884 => 1.00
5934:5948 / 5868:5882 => 1.01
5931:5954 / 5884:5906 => 1.06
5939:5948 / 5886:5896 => 1.12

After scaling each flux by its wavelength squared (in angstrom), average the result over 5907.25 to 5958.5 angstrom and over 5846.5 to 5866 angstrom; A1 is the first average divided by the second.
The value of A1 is 1.04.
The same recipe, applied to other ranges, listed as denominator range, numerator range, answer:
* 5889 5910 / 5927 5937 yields 1.03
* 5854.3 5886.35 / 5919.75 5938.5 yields 1.02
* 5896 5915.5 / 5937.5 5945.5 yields 1.03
